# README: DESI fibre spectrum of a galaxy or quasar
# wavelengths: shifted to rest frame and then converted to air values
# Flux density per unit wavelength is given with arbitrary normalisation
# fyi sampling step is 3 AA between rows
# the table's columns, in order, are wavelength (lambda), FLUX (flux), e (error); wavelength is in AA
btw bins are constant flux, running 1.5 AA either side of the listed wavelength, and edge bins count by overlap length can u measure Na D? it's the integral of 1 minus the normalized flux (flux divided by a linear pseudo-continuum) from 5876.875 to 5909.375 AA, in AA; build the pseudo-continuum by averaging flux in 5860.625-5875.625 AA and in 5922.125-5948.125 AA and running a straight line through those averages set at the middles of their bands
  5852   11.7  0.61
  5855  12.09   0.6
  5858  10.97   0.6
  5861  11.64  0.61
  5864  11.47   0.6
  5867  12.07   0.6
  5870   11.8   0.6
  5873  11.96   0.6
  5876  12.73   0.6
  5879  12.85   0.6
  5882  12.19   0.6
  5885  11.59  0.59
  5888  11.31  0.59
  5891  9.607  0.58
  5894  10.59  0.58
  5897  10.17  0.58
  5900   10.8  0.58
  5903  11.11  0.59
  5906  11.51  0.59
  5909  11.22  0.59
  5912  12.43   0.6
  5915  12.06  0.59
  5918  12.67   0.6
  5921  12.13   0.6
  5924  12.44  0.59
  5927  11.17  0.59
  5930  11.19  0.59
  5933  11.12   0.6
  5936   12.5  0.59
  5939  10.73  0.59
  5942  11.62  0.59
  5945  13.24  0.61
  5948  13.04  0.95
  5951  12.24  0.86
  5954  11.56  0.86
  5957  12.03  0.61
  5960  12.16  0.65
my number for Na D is 1.8 AA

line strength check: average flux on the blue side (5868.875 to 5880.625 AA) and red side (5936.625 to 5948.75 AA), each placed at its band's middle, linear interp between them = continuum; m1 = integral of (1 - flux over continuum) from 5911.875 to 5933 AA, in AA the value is 0.5 AA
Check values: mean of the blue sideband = 12.4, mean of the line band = 11.9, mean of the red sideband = 12.1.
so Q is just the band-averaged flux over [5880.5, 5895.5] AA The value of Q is 11.1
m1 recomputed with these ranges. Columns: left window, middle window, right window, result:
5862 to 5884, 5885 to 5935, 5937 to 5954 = 3.2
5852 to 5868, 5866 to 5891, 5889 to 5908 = -1.7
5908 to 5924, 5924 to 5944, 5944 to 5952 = 1.6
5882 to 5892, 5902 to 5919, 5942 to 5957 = -0.4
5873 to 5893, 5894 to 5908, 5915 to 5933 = 1.1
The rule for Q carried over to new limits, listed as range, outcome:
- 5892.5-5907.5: 10.8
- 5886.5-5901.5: 10.5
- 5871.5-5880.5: 12.5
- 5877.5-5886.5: 12.2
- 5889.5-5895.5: 10.1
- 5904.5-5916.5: 11.8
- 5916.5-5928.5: 12.1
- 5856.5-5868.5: 11.5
